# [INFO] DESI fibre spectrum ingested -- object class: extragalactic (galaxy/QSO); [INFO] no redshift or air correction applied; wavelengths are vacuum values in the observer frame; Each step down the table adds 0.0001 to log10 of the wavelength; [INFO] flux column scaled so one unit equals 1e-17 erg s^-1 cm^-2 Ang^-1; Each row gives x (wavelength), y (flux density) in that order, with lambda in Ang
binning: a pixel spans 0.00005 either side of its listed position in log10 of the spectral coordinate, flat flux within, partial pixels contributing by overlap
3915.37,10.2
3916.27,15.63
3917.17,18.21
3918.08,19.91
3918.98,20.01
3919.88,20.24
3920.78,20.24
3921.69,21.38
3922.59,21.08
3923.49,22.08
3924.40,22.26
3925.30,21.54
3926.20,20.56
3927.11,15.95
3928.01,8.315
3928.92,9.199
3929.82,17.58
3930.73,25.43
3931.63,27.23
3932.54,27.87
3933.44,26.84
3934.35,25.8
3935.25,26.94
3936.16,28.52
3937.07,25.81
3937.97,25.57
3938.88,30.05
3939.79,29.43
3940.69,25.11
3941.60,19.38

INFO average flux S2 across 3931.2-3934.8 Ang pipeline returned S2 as 26.9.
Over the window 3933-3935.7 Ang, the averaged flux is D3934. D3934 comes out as 26.5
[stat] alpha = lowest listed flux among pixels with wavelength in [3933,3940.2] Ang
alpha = 25.57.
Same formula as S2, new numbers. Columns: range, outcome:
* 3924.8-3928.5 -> 16.6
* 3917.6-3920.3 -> 20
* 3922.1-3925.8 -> 21.8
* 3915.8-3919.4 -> 18.4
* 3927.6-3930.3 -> 11.8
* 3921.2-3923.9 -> 21.5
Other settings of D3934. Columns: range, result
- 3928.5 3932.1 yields 20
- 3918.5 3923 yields 20.6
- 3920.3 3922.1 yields 20.7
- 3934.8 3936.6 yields 27.7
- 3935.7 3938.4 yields 26.6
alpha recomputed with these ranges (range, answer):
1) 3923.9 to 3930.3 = 8.315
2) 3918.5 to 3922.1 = 20.01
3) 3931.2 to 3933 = 27.23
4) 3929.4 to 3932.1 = 17.58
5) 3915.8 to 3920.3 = 15.63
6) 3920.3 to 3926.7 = 20.24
